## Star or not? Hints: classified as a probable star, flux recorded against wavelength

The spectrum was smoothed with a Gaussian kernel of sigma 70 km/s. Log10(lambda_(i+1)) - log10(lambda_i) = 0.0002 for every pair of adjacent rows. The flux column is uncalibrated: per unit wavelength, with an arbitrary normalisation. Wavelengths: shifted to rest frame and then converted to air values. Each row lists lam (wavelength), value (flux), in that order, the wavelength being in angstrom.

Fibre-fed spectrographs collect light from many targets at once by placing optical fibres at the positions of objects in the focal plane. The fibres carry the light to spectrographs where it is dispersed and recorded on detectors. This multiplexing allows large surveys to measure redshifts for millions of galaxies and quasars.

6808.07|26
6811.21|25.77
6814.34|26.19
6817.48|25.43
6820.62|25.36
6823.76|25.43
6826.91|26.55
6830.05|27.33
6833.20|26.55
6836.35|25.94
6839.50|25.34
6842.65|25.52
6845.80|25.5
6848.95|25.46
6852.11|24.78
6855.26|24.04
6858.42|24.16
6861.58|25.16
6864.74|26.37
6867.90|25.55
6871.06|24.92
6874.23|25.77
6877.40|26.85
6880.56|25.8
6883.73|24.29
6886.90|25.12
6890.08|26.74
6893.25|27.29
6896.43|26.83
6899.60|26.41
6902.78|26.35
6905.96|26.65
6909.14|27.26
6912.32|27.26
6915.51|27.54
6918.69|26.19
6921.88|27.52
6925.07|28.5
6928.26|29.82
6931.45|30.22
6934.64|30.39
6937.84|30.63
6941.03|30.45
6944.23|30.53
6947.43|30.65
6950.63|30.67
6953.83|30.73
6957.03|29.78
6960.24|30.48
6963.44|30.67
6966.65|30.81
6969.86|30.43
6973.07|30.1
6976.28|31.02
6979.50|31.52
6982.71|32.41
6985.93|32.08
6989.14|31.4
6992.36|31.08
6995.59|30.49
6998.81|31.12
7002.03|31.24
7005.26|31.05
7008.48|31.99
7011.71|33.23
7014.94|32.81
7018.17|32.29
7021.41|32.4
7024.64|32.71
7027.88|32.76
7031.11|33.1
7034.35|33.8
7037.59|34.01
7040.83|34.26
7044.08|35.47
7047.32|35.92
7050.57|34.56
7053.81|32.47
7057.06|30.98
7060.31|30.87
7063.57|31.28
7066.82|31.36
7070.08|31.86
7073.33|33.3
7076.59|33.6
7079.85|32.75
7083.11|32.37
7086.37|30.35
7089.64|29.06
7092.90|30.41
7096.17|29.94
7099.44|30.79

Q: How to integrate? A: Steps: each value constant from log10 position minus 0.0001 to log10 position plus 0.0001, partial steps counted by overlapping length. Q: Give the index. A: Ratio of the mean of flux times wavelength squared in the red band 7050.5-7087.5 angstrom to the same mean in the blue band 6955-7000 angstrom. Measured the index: 1.06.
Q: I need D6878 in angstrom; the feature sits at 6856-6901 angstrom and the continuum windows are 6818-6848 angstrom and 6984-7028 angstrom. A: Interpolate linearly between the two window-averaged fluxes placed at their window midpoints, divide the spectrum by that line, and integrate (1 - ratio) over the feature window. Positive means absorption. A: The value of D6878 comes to 2.8 angstrom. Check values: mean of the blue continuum 25.9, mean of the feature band 25.8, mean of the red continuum 31.9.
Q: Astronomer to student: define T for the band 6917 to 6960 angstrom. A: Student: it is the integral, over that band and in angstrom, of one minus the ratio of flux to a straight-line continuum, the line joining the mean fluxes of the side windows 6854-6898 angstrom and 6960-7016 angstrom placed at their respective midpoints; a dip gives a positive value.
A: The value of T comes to -1.3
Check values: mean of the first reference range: 25.6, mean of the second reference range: 31.3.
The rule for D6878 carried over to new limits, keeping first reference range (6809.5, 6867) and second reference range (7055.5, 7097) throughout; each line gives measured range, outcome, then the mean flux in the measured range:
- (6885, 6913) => 0.5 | 26.6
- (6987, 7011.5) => -1.5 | 31.3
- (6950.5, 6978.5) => -1.8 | 30.5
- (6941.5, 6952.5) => -0.9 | 30.6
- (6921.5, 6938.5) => -1.1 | 29.6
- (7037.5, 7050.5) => -1.8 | 35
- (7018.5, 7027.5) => -0.7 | 32.5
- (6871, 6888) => 0.7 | 25.5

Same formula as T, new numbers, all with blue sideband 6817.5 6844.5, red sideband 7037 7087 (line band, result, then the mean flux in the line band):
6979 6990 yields -0.5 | 31.9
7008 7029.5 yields -0.7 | 32.6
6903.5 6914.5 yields 0.5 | 27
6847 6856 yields 0.6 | 24.9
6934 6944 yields -0.5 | 30.5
